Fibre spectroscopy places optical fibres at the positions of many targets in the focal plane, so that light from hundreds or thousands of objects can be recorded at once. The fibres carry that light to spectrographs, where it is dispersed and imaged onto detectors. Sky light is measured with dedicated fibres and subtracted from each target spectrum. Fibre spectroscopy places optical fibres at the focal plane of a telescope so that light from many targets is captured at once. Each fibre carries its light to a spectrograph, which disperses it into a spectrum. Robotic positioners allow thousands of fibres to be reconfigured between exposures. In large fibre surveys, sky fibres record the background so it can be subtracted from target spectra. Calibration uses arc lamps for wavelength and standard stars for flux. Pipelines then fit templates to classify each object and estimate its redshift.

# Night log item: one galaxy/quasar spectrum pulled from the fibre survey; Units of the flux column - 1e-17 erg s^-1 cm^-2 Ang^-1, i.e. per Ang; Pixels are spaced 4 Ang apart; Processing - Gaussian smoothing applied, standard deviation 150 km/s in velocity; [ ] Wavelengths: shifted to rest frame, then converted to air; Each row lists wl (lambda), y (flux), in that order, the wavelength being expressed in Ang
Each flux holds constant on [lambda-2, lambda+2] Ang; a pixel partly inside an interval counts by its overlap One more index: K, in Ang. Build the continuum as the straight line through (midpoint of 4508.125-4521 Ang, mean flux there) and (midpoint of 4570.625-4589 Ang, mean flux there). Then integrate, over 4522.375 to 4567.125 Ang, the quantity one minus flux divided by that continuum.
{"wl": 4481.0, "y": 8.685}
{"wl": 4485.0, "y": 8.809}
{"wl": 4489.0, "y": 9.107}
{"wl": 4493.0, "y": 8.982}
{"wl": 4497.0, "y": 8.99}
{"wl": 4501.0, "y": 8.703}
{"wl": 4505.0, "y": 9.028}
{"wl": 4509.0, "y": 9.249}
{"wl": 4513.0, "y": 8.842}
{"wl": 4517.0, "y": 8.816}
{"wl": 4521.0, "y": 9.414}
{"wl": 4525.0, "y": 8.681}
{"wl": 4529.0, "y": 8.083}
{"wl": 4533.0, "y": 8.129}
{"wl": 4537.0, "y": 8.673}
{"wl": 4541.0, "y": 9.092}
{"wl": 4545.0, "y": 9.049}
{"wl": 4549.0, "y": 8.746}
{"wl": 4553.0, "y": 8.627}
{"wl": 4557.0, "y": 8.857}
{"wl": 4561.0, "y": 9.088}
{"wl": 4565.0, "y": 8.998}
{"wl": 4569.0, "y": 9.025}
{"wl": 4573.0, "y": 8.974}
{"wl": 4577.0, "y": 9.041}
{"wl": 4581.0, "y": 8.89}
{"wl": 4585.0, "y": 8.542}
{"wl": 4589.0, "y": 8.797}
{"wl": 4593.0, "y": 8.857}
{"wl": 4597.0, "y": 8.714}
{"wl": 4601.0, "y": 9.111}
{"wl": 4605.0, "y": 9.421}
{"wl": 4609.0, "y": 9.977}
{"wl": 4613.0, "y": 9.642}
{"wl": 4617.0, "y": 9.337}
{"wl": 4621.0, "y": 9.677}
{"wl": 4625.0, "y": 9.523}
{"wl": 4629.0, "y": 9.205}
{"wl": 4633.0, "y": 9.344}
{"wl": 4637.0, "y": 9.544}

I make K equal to 1.0 Ang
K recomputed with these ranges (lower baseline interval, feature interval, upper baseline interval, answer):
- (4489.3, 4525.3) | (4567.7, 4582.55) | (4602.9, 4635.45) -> 0.5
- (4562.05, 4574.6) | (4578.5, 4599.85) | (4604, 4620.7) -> 1.2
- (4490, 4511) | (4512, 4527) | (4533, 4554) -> -0.1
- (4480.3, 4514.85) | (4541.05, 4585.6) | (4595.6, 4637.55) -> 1.4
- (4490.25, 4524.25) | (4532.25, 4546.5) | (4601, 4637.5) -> 0.6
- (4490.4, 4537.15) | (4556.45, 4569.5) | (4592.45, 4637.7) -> 0.1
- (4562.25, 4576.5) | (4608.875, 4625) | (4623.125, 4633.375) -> -0.5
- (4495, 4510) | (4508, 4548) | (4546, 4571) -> 0.7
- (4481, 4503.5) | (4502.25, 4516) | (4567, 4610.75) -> -0.1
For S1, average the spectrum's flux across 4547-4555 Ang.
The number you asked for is 8.69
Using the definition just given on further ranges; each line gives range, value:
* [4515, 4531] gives 8.75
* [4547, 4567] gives 8.86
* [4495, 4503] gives 8.85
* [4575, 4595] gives 8.83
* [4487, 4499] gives 9.03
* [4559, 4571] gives 9.04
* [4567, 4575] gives 9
